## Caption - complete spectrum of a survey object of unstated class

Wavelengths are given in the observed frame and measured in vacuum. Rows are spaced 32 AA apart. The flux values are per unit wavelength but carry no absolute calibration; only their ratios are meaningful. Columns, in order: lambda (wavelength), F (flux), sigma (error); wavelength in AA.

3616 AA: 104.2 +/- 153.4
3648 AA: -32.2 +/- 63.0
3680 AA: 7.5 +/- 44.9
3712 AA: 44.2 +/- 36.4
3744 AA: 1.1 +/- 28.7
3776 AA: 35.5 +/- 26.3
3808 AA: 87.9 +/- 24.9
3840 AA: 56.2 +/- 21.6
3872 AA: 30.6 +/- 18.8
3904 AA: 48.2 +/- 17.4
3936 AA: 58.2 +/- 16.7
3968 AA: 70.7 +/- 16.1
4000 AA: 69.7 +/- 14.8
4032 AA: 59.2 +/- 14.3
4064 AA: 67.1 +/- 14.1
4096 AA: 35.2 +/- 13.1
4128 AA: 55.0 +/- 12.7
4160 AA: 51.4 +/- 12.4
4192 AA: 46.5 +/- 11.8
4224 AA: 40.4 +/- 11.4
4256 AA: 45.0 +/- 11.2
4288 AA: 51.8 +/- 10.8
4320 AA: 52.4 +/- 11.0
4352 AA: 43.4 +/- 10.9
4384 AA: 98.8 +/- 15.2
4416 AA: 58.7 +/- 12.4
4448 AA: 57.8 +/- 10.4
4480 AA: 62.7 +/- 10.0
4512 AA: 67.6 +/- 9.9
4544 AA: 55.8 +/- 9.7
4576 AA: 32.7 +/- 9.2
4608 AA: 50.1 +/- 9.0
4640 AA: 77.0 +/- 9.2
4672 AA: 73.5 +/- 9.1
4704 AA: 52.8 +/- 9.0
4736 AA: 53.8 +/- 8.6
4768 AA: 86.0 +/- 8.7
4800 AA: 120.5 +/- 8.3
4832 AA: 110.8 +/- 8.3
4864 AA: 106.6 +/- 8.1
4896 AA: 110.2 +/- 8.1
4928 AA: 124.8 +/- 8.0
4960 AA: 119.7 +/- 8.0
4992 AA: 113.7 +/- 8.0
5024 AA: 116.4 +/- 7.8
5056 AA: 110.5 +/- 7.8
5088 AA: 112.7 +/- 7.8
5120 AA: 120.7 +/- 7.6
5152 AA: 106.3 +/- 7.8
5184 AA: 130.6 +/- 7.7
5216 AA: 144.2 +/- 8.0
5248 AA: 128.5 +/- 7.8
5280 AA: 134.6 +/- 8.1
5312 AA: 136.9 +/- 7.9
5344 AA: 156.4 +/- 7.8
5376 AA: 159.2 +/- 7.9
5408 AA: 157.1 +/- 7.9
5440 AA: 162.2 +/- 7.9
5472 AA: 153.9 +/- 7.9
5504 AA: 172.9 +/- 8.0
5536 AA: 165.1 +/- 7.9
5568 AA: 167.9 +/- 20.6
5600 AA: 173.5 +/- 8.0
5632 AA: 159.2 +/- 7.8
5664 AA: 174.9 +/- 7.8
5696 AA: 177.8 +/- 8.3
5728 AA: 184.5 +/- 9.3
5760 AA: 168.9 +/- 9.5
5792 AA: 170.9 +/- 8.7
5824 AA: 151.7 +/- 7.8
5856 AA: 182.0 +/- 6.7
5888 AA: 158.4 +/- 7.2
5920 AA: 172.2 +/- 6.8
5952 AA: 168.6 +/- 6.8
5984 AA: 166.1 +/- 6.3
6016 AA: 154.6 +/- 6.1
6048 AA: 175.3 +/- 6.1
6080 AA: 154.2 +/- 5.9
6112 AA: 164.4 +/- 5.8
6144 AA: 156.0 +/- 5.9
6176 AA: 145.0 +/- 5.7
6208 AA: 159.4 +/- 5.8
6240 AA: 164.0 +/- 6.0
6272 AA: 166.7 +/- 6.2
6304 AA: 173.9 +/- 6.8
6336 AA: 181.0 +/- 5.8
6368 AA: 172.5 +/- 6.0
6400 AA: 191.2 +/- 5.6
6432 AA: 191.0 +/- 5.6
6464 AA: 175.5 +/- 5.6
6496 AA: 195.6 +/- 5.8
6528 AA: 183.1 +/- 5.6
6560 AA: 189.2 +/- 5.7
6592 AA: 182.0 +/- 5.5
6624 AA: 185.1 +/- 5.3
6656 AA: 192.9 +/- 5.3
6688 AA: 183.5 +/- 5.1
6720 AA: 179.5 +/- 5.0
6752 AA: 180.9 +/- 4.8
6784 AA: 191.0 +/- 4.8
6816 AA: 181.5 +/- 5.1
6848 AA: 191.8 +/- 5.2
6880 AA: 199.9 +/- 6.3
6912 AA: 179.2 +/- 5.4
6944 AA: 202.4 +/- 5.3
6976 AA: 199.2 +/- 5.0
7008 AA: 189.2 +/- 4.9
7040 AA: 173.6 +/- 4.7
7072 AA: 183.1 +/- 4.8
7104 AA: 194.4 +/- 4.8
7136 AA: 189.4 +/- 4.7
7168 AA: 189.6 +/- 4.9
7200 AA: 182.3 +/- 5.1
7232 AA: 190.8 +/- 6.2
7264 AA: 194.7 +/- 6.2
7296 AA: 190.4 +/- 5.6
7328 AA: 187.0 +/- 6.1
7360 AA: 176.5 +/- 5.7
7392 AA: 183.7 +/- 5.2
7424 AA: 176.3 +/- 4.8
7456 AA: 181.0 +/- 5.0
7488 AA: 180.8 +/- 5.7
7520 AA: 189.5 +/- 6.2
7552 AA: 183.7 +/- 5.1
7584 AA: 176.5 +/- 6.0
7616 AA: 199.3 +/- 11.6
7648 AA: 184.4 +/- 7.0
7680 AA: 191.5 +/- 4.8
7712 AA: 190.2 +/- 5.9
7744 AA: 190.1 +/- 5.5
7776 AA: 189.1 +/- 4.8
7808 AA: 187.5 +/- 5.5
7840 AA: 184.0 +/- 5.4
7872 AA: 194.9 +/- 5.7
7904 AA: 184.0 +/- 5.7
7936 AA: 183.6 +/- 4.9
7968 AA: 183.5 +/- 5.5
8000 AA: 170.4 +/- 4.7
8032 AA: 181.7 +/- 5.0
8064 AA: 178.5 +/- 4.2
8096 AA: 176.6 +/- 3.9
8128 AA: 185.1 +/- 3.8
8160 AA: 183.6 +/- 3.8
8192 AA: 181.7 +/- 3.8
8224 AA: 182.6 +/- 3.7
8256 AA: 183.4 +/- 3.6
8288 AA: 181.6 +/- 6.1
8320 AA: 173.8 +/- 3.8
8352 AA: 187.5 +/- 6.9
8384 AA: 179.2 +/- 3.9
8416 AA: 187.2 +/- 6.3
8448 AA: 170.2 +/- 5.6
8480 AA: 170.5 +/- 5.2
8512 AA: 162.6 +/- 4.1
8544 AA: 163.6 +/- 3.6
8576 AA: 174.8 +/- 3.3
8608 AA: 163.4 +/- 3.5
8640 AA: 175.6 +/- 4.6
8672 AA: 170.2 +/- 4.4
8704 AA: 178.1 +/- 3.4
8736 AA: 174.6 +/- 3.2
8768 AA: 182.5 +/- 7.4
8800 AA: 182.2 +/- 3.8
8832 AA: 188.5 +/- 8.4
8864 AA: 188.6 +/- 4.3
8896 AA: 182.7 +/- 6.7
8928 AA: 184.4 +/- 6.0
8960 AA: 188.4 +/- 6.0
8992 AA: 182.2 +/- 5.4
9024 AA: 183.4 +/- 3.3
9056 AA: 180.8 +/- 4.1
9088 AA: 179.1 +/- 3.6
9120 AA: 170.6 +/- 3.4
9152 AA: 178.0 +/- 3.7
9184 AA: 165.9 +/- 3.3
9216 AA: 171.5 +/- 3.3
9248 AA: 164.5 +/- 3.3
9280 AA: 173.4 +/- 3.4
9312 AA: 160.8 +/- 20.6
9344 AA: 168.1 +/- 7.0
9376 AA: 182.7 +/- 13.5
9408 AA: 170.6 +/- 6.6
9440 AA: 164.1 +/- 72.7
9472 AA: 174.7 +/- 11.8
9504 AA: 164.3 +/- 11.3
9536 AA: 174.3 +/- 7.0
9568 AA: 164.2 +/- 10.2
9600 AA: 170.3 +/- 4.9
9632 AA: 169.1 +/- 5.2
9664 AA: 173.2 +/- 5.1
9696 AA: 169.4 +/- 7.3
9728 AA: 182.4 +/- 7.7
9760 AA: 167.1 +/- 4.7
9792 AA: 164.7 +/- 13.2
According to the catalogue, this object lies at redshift 0.19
